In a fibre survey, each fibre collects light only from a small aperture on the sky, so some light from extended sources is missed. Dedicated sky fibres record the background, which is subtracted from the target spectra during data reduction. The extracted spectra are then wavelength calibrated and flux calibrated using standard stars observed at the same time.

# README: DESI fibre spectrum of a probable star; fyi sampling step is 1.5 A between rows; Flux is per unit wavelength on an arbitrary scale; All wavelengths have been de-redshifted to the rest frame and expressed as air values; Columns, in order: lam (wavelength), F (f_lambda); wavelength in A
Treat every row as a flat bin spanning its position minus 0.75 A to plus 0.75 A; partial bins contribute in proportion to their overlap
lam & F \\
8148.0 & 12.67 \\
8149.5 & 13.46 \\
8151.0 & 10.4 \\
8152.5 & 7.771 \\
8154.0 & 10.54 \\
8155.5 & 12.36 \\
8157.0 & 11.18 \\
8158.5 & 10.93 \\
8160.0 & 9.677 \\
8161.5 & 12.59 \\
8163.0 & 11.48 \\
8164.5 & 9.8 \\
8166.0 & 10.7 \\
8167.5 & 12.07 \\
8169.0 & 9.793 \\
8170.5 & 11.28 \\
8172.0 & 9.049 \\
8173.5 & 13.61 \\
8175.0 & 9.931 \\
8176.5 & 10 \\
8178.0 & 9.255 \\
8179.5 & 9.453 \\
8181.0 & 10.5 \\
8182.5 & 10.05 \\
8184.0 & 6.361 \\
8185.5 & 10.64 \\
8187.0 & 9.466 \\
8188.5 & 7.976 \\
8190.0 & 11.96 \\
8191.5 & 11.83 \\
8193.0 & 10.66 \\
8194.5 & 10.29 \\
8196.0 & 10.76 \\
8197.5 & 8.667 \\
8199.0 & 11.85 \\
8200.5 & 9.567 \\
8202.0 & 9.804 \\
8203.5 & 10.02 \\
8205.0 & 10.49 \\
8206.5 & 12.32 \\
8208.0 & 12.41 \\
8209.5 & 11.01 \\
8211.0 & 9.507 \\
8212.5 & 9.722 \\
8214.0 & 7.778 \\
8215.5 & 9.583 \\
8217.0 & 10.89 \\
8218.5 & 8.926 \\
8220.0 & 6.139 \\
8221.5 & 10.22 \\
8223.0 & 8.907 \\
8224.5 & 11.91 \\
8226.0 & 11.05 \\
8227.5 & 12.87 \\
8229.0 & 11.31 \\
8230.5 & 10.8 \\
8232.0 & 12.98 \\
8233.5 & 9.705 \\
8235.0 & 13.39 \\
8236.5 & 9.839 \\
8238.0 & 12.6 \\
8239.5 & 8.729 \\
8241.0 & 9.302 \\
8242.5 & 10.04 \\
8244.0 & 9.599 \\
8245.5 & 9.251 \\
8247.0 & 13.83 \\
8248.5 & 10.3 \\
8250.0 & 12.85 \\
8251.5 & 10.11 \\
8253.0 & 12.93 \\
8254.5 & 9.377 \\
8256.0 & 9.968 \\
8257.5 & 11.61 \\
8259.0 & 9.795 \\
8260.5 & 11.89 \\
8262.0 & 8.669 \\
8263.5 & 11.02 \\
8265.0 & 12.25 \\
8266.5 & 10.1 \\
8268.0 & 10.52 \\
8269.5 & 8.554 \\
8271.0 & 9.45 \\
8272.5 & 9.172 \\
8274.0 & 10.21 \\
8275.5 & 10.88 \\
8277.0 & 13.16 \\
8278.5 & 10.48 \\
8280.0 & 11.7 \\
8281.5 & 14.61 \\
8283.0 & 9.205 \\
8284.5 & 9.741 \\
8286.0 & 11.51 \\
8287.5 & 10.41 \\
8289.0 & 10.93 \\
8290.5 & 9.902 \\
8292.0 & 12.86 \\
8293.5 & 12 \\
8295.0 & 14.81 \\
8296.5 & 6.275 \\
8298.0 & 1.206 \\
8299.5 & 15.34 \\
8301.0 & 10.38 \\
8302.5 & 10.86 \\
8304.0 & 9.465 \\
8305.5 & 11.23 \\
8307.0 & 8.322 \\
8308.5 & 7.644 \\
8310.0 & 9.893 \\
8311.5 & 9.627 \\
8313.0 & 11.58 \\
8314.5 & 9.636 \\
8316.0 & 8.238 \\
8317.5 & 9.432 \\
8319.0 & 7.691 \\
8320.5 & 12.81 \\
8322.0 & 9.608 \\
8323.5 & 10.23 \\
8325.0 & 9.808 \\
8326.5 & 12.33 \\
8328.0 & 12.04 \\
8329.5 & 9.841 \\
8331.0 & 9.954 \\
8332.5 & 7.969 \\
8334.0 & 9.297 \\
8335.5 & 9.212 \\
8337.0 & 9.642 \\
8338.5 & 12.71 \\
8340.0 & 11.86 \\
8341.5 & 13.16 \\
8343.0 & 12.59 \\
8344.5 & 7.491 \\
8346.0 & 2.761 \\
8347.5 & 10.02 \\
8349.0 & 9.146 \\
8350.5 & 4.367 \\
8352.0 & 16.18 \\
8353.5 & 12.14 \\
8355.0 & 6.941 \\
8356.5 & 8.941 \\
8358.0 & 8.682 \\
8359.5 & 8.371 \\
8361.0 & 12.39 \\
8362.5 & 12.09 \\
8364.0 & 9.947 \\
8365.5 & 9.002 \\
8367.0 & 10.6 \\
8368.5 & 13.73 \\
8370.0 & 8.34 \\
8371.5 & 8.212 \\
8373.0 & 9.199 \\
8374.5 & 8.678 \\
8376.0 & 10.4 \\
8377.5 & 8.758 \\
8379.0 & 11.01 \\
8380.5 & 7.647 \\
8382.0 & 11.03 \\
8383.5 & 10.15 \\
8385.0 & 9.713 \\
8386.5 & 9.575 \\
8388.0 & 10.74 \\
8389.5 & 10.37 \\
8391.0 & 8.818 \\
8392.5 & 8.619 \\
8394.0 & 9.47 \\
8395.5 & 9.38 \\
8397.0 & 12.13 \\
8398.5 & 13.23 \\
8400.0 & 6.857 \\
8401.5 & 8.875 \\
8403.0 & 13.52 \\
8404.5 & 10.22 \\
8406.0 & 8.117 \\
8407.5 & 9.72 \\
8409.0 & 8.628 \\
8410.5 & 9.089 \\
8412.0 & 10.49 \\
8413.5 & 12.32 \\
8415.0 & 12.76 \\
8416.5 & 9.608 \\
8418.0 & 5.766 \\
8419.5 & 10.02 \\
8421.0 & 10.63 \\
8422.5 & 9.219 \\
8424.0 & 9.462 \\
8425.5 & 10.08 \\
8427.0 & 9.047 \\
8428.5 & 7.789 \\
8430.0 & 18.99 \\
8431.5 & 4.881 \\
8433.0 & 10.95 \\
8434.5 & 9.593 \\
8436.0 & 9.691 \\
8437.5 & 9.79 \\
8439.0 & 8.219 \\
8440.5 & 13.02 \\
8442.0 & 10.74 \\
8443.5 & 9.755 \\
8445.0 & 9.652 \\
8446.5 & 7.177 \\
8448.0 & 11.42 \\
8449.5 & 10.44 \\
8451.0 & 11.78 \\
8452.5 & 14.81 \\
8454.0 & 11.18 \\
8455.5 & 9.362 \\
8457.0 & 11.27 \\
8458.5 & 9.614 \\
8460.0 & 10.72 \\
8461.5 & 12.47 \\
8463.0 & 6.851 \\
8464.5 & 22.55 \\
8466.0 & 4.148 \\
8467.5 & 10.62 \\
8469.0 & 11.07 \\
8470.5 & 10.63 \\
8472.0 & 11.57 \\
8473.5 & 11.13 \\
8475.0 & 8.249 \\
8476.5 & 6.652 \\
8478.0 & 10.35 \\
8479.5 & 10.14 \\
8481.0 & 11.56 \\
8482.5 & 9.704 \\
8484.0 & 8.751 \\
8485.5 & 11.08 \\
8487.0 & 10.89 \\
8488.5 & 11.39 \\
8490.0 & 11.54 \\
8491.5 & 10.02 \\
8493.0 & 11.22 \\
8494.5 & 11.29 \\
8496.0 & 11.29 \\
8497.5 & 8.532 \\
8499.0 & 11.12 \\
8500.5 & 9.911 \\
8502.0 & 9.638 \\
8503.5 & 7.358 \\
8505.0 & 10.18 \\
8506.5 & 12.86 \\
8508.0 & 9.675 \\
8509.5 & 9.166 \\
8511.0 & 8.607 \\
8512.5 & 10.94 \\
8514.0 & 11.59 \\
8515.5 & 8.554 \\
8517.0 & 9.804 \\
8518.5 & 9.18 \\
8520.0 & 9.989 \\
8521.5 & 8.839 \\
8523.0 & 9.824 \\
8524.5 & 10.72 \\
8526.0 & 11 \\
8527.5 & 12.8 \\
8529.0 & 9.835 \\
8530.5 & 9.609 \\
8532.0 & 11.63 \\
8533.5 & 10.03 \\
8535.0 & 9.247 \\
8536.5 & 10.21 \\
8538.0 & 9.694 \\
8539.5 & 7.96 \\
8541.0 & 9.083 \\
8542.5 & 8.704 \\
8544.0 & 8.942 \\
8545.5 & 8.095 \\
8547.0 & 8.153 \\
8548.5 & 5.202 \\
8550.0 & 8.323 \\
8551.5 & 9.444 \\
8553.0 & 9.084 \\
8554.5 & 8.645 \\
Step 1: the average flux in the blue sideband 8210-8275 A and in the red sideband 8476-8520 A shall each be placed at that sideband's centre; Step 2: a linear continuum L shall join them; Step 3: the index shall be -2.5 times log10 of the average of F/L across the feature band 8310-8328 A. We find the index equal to 0.02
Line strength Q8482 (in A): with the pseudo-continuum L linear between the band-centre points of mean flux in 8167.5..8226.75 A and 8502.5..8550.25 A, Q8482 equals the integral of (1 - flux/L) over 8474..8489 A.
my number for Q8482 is -0.4 A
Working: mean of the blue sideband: 10.1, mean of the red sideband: 9.57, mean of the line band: 9.87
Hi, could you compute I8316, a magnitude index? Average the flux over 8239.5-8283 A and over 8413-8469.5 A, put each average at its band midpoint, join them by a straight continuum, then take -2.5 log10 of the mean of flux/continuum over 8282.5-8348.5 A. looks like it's 0.06 mag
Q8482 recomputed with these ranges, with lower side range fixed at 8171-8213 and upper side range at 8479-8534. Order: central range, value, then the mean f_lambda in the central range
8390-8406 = 0.4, 10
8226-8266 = -2.7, 11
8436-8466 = -1.8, 10.9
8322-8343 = -0.8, 10.7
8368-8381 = 1.0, 9.51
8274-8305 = -1.5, 10.8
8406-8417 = 0.0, 10.2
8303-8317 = 1.0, 9.54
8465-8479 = 0.9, 9.63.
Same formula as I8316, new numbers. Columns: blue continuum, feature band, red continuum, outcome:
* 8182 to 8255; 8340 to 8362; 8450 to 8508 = 0.10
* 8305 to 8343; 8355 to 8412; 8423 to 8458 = 0.05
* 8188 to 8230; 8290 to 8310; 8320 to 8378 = 0.01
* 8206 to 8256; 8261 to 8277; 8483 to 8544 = 0.03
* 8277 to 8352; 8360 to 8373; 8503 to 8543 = -0.04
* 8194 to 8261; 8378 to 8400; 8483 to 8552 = 0.01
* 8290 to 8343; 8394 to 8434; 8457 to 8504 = 0.03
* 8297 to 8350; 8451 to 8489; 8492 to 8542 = -0.08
